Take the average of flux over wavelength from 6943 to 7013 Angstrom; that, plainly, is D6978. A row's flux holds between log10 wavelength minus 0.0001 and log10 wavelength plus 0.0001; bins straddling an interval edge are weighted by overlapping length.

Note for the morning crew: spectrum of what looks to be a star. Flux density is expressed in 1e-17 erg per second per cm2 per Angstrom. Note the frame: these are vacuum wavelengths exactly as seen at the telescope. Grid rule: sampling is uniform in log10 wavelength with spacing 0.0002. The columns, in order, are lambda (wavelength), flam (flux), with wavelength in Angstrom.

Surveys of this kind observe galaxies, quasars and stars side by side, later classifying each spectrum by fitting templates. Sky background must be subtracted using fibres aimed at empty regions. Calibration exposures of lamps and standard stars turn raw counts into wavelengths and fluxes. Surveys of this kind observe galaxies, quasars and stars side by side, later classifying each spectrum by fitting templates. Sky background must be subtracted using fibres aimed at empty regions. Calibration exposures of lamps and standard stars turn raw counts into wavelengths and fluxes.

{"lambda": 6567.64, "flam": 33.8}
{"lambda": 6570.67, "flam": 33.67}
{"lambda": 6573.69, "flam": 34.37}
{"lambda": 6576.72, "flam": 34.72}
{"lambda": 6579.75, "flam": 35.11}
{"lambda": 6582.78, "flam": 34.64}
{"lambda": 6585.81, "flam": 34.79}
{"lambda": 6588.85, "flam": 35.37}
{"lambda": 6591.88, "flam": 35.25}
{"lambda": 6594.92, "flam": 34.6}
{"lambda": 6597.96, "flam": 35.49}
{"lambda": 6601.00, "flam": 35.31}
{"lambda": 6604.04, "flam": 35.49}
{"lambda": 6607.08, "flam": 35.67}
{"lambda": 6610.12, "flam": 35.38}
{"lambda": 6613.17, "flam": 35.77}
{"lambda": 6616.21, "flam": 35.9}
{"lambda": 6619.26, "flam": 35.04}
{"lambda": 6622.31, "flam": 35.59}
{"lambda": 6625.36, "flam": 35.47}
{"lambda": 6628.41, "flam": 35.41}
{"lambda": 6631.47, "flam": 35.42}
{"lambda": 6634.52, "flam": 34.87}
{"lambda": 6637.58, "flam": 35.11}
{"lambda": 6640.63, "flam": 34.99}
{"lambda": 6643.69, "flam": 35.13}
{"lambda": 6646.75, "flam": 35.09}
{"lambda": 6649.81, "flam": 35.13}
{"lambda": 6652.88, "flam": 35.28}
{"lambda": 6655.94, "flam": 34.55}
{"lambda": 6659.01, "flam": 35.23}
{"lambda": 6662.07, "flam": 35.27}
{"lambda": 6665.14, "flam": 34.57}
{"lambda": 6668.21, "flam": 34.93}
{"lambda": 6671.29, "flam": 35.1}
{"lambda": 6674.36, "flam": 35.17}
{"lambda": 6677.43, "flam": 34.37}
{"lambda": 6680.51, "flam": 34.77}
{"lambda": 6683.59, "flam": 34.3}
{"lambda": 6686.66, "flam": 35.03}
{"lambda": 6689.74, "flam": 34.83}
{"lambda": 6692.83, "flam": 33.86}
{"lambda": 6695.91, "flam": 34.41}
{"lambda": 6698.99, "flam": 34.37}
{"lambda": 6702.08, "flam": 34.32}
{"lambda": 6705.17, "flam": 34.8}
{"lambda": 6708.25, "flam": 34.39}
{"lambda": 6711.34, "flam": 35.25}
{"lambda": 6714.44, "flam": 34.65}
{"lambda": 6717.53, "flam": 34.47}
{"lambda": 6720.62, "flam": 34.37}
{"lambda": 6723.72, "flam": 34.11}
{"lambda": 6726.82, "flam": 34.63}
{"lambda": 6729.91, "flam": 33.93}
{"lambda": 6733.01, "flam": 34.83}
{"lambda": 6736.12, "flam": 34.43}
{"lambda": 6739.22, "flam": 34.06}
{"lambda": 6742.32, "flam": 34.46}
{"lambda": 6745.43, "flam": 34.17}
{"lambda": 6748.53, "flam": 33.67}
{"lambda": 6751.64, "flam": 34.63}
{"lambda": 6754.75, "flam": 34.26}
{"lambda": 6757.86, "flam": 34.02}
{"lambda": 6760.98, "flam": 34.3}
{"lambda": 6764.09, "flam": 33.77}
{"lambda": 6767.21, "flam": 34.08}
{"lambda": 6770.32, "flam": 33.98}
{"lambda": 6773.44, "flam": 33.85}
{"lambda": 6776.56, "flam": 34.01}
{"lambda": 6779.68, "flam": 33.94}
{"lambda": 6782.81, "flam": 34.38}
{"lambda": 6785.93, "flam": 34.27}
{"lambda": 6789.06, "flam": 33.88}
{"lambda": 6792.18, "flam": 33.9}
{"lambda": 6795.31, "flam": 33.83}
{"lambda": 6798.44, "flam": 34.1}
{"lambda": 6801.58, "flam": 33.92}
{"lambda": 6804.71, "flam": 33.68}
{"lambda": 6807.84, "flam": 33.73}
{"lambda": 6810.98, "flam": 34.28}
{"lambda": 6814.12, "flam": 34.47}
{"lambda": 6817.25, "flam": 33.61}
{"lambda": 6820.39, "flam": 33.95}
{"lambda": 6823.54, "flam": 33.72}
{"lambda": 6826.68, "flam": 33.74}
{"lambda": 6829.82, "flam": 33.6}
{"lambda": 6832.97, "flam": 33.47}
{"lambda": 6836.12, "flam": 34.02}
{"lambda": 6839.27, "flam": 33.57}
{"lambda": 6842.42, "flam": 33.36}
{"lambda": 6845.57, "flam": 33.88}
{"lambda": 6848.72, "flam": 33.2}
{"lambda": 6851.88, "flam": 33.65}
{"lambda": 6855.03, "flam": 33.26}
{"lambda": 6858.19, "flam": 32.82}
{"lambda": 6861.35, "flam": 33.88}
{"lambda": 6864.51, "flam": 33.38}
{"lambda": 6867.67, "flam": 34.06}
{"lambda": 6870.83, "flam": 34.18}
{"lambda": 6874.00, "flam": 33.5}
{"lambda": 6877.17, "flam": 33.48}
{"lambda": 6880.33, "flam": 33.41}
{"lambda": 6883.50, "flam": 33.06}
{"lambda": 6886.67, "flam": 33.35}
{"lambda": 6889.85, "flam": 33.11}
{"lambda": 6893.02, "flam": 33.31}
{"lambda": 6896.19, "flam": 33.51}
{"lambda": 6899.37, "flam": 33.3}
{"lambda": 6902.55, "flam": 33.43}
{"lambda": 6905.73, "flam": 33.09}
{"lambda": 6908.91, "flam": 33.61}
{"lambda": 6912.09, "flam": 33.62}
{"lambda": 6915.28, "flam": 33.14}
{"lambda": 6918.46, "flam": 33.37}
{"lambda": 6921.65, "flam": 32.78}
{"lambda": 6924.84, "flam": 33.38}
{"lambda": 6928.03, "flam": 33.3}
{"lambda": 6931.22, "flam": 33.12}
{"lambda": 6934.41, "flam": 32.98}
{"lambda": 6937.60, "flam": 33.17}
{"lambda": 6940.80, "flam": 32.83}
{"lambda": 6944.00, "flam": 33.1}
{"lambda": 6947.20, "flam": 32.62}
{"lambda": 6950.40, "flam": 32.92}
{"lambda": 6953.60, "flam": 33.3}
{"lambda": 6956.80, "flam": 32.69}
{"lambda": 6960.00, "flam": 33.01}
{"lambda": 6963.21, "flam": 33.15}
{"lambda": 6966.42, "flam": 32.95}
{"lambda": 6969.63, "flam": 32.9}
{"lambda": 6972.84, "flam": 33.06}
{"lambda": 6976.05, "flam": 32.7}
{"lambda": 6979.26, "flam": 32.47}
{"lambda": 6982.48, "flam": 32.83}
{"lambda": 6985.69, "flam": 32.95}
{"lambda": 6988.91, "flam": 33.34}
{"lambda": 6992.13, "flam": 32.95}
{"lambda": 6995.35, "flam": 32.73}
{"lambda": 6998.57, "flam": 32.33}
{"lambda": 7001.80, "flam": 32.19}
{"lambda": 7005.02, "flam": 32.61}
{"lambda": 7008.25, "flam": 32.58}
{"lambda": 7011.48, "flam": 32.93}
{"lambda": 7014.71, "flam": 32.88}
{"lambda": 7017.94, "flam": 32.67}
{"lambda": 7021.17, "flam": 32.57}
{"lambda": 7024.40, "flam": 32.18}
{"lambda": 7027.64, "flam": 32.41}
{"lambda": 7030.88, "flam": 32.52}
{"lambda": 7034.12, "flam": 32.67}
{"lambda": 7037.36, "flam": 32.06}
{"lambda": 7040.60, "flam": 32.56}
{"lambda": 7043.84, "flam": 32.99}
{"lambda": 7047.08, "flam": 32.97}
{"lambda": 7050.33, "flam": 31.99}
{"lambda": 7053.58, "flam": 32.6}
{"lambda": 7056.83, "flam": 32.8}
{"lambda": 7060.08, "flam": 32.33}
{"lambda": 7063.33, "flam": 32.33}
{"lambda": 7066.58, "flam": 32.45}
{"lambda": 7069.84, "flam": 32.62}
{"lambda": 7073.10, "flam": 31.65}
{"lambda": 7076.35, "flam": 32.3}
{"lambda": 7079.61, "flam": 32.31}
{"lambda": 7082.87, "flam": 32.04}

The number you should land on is 32.8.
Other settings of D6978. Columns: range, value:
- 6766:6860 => 33.8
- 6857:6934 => 33.4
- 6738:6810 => 34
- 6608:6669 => 35.2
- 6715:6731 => 34.4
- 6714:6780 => 34.2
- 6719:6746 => 34.3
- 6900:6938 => 33.3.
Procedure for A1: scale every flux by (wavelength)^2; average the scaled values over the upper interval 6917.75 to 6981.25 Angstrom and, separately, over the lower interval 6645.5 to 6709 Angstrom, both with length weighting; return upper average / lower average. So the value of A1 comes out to 1.03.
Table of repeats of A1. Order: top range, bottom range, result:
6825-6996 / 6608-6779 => 1.02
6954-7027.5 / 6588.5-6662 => 1.03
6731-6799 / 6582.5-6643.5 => 1.01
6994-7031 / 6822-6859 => 1.02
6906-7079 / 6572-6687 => 1.04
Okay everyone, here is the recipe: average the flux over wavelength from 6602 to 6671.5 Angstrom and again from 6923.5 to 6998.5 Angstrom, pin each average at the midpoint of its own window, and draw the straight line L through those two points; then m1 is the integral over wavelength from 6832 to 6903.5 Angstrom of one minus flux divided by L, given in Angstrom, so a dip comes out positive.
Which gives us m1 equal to 0.3 Angstrom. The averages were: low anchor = 35.2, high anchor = 33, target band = 33.5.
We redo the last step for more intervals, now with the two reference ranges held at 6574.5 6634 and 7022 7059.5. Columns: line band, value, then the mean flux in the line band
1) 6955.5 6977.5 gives 0.0 Angstrom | 32.9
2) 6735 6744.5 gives 0.0 Angstrom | 34.3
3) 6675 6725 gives 0.2 Angstrom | 34.5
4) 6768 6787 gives 0.1 Angstrom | 34.1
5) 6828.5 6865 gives 0.2 Angstrom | 33.5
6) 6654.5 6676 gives -0.1 Angstrom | 35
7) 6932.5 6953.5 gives 0.1 Angstrom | 33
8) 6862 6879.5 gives -0.1 Angstrom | 33.7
